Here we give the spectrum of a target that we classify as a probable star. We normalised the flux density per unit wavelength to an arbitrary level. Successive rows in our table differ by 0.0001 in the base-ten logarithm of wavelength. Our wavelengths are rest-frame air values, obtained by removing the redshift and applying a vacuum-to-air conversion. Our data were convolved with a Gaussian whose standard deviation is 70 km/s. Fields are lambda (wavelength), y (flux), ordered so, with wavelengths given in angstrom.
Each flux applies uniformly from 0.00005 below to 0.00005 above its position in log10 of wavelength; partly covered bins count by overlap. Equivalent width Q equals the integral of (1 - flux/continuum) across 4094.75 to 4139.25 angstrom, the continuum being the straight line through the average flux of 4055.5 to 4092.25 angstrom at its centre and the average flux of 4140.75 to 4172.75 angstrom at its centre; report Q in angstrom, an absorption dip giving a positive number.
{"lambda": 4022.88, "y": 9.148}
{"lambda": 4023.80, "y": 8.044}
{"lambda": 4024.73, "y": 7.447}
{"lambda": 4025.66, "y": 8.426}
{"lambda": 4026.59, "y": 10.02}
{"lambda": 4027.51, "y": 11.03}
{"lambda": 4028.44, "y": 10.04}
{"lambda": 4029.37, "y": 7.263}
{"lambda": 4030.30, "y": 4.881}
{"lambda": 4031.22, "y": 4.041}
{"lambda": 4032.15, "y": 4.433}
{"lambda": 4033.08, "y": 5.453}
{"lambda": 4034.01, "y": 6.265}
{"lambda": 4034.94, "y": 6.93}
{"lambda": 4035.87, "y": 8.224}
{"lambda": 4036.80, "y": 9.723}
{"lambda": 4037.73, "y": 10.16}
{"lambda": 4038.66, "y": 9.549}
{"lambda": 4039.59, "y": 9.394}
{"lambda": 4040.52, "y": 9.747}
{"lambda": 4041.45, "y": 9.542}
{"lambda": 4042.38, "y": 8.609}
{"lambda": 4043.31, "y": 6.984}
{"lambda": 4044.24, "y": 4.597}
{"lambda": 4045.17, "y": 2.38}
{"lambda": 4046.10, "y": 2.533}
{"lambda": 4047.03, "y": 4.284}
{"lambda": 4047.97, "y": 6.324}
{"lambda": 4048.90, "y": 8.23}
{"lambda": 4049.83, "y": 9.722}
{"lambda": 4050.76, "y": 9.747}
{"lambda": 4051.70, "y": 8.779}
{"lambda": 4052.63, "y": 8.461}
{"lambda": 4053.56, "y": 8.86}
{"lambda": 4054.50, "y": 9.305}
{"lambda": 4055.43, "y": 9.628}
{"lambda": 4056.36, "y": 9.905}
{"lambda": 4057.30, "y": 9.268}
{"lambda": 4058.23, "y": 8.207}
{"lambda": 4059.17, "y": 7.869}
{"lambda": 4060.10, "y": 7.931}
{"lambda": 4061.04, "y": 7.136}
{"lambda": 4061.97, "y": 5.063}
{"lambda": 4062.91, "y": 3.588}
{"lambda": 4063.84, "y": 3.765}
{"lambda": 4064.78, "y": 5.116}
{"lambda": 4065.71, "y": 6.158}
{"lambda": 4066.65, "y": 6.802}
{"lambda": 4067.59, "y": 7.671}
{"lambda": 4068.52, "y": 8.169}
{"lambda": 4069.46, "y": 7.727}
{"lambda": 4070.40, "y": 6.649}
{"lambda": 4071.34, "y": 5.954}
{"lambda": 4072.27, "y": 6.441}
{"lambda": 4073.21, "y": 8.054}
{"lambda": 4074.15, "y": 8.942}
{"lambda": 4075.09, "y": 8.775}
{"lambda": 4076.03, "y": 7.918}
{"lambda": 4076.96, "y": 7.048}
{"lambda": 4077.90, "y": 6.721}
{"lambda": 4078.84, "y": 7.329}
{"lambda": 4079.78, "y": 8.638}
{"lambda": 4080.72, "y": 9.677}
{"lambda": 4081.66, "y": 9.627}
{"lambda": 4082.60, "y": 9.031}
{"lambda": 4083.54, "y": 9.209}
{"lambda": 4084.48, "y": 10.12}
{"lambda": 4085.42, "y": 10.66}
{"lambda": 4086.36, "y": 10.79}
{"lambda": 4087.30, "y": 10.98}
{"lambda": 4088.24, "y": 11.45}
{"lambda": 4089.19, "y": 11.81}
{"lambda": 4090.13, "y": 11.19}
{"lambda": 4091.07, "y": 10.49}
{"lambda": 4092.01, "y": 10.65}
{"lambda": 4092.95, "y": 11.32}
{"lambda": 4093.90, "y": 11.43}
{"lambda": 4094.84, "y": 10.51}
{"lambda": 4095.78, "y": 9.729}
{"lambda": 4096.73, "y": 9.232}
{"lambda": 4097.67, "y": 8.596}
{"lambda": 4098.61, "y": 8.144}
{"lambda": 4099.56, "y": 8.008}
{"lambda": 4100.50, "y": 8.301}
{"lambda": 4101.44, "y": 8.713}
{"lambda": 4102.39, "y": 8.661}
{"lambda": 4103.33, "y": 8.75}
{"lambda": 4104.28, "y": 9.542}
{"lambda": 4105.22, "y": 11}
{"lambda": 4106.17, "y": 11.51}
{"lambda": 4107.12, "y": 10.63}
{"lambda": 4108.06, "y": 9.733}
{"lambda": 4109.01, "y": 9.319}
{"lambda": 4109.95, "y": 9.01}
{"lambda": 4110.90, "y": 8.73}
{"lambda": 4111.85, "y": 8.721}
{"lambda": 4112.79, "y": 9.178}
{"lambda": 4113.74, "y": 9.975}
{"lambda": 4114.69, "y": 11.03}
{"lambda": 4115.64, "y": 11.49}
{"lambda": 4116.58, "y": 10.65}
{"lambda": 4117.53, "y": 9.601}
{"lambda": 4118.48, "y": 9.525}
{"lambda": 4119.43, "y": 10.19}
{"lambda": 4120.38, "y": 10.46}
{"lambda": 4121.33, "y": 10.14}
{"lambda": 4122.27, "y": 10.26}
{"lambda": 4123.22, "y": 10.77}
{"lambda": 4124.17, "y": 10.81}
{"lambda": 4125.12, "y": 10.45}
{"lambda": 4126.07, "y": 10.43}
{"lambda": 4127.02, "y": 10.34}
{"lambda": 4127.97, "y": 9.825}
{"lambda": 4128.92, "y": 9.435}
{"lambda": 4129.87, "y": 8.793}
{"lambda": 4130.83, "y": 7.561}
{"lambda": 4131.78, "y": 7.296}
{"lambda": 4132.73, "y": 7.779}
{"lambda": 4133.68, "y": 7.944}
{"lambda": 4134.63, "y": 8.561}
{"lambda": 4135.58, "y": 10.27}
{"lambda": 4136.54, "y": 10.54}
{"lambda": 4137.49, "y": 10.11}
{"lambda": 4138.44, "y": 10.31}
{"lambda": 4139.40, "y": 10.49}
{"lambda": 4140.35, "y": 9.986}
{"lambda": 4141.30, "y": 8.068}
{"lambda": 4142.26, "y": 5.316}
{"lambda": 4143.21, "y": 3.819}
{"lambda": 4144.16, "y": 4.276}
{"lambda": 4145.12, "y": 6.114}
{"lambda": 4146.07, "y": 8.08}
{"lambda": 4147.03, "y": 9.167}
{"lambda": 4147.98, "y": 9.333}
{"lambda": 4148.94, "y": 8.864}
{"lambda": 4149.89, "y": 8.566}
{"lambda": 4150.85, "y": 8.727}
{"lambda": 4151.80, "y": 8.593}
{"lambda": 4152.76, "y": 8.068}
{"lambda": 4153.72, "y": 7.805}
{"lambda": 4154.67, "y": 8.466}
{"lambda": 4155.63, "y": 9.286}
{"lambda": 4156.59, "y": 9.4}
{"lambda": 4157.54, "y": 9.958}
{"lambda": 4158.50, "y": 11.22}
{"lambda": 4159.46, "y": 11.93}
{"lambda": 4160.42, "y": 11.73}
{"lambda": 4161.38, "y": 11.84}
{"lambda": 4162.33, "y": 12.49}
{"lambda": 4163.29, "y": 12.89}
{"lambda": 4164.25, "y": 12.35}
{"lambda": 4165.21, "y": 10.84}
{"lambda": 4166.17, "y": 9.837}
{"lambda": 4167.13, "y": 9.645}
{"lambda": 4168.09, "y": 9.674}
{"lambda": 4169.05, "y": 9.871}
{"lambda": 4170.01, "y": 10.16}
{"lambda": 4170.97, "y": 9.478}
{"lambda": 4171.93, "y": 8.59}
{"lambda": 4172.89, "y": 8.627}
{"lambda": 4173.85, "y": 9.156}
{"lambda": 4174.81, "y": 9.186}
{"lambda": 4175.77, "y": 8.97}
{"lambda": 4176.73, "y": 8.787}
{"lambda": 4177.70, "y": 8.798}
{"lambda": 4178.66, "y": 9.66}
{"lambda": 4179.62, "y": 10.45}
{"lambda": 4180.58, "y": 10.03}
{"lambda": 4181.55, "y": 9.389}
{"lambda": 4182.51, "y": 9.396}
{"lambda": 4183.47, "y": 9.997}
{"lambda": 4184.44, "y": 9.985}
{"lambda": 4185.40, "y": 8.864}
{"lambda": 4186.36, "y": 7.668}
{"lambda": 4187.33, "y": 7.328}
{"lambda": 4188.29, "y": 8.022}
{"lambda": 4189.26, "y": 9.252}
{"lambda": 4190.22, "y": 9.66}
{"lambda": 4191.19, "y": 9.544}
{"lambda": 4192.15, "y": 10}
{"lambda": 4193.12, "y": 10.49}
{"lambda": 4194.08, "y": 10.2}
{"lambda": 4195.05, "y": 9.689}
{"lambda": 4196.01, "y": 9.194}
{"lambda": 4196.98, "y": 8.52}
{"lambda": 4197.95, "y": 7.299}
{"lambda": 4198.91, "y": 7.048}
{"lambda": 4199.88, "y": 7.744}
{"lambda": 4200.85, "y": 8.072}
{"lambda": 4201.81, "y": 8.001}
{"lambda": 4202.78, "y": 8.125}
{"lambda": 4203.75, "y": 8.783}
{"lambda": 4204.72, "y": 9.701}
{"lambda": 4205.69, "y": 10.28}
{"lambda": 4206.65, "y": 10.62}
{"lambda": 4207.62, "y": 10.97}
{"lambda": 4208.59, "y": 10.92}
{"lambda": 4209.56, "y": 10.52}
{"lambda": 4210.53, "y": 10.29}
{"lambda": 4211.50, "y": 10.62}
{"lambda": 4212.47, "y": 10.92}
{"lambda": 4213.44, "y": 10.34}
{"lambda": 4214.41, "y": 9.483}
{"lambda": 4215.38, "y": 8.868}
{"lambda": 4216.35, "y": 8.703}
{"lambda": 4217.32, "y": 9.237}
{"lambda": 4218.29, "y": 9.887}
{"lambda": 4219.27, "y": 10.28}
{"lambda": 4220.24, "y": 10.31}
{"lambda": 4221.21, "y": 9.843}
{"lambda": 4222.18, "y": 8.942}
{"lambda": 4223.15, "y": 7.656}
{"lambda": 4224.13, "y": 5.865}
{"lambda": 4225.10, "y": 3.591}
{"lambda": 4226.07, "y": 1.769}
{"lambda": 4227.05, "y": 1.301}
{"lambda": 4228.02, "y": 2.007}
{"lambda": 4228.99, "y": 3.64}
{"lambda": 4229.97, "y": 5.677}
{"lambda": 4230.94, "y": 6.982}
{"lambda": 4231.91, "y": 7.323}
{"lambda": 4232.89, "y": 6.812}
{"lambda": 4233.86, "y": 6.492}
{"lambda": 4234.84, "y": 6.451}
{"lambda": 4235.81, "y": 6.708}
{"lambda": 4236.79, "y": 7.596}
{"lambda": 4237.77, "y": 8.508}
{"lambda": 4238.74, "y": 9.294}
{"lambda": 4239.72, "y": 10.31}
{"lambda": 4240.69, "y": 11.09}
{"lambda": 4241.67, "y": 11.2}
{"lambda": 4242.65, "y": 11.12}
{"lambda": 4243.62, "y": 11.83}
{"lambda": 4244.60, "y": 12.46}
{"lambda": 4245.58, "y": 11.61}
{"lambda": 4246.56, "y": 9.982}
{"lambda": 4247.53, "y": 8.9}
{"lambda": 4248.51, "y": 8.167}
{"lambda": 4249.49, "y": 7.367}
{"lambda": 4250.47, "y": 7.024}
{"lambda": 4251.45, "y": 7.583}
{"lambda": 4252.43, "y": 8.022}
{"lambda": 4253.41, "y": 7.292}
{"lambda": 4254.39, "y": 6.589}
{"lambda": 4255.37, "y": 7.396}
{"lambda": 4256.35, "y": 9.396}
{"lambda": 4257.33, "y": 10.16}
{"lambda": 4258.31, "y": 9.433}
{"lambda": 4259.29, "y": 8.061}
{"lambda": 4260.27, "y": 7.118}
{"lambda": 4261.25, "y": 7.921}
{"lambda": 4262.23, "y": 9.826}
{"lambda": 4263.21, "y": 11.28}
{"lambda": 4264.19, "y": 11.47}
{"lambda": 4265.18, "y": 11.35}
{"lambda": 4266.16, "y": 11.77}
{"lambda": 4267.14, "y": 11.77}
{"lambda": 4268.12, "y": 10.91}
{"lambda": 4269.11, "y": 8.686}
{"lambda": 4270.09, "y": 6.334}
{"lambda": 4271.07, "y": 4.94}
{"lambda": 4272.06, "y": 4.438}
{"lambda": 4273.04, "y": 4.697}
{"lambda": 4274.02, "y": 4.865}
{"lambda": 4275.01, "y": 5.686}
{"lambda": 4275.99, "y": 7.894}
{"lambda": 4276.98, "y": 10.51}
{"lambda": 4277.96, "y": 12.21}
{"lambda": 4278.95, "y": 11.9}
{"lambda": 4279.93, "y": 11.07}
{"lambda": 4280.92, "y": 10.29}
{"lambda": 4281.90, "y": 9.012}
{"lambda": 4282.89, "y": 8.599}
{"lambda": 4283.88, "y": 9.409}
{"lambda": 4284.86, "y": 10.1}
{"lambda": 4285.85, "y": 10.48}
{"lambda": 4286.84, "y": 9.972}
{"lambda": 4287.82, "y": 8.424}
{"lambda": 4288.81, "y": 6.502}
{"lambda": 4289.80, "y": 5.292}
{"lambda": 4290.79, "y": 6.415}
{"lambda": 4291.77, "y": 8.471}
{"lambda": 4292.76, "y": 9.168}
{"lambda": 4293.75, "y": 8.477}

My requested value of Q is -4.2 angstrom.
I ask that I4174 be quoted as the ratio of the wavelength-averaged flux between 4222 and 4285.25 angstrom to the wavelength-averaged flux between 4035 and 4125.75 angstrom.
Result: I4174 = 0.94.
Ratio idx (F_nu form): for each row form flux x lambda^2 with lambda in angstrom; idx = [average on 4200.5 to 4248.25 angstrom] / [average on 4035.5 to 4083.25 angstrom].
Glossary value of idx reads 1.2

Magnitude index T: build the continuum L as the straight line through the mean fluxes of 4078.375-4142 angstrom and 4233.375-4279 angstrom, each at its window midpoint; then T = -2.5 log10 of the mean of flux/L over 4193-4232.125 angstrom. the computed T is 0.10 mag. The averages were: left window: 9.74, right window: 8.81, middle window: 8.27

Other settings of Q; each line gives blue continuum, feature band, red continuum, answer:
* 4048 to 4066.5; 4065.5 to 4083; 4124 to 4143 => 0.5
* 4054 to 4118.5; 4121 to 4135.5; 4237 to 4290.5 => -0.8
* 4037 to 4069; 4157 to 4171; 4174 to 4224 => -3.3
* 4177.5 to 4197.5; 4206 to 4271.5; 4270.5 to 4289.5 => 1.6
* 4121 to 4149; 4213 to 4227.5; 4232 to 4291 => 1.8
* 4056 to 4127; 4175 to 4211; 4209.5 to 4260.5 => -3.3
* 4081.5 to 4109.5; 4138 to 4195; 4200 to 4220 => 2.9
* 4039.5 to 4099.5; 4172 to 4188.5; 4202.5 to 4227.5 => -0.8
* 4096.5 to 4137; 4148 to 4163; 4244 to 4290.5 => -0.8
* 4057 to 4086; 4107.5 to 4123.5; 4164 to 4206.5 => -3.3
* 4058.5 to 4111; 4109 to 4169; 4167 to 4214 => -2.9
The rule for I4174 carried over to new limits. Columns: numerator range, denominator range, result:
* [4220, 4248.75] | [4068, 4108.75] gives 0.84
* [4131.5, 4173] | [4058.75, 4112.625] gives 1.06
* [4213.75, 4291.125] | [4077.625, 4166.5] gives 0.87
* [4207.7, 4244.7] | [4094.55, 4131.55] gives 0.86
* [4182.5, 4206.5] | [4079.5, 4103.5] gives 0.91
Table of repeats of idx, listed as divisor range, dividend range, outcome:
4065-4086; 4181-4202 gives 1.17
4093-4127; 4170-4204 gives 0.95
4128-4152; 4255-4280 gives 1.13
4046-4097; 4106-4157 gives 1.11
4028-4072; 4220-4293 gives 1.26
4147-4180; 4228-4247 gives 0.90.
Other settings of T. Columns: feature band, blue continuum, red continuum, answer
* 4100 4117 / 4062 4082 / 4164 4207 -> -0.24 mag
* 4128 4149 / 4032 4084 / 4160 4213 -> 0.07 mag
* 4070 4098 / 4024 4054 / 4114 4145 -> -0.11 mag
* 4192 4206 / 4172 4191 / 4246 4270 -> 0.03 mag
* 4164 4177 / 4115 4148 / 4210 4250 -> -0.10 mag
